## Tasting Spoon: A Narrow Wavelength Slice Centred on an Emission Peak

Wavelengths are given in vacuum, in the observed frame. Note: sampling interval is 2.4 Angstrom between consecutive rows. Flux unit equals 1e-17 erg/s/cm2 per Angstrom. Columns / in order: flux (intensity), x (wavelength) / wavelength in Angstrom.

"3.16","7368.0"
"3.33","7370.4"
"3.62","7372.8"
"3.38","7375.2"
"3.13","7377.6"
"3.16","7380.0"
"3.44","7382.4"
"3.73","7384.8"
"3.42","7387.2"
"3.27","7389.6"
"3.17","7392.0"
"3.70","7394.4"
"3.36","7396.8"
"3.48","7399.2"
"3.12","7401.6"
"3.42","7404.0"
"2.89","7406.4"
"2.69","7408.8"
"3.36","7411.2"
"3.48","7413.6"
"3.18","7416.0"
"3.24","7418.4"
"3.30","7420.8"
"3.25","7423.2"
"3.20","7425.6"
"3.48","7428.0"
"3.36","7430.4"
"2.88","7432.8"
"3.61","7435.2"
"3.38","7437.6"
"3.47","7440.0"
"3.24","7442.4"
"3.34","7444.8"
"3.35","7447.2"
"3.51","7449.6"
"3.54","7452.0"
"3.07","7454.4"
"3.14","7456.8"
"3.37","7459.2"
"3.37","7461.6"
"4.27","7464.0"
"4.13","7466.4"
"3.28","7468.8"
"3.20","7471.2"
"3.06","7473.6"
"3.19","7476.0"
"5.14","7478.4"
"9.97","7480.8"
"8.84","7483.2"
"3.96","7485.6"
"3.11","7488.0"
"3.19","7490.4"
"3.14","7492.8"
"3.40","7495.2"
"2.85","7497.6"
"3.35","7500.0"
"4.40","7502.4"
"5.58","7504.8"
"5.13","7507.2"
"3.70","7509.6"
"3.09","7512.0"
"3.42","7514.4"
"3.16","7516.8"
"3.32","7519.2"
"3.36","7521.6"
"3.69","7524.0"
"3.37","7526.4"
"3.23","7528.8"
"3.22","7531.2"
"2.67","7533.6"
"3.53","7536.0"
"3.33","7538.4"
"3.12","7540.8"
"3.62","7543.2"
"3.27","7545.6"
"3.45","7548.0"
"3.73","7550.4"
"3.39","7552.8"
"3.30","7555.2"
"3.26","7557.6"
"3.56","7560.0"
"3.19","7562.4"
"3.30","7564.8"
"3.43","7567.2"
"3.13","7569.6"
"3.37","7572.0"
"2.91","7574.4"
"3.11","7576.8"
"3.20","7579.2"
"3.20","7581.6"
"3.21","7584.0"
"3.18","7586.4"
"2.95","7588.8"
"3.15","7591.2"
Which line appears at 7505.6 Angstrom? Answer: [N II]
